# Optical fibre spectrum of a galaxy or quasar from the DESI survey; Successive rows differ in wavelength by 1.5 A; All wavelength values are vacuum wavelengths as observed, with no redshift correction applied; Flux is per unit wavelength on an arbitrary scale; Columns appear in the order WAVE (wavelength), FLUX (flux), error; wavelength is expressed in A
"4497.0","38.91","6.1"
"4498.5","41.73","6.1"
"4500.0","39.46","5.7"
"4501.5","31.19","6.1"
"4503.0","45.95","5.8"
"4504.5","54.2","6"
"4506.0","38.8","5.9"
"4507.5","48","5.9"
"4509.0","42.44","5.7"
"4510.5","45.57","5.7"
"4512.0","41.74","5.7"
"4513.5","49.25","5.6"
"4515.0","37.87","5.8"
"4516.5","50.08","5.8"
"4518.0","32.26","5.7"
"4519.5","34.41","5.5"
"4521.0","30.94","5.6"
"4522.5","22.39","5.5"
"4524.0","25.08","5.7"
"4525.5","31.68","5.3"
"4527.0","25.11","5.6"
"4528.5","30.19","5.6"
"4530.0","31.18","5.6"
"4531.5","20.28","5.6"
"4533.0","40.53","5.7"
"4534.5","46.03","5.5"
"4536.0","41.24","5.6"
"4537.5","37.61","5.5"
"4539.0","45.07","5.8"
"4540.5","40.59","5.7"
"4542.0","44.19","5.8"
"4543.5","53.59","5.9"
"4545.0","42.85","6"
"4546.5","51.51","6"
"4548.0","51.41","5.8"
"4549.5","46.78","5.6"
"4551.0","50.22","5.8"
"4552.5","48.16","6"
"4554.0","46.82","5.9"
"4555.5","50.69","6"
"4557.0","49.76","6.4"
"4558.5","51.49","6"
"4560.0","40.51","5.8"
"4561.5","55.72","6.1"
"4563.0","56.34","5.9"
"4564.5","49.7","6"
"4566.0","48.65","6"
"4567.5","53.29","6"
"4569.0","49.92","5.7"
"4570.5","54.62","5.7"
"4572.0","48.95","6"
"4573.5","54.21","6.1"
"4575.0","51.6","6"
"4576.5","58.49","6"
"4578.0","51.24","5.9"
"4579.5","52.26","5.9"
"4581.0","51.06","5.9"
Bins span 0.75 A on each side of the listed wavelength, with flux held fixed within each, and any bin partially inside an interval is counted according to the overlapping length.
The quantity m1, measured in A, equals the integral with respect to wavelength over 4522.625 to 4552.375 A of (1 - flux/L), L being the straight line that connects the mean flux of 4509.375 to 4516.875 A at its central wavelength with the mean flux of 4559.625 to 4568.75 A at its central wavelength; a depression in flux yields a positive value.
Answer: 5.2 A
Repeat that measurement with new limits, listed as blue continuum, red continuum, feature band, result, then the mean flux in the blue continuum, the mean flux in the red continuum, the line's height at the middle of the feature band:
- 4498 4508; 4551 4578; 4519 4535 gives 5.4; 42.7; 51.1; 45.9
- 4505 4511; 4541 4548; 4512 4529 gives 4.3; 44.1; 48.1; 45.5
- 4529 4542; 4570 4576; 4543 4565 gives -2.2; 38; 52.5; 45.2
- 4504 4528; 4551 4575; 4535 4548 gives 0.0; 37.9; 50.6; 44.8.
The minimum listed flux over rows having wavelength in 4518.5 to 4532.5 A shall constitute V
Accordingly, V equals 20.28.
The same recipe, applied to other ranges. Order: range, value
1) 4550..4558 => 46.82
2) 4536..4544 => 37.61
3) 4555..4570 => 40.51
